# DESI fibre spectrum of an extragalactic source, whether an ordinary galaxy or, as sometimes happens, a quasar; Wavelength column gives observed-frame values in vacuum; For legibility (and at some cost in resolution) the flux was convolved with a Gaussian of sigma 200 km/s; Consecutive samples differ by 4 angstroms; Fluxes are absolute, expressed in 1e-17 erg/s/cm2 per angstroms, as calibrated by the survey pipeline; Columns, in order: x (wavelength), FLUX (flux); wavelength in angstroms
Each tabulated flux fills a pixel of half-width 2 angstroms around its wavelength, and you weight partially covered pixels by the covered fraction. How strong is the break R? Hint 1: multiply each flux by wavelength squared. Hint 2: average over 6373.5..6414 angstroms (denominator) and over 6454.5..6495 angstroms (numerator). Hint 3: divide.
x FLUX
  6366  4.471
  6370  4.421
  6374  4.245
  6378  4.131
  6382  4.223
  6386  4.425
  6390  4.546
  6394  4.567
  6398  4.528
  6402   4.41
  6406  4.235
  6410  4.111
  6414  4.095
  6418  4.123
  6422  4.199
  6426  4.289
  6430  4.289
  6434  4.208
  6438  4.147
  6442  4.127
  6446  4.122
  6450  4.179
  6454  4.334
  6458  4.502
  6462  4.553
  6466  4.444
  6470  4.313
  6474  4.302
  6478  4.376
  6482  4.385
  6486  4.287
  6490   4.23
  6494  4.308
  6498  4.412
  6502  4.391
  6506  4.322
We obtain 1.0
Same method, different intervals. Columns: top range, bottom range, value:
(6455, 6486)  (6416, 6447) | 1.06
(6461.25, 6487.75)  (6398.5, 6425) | 1.06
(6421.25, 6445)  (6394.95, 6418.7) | 0.99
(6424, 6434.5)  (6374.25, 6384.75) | 1.03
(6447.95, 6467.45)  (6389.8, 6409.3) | 1.01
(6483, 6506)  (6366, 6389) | 1.04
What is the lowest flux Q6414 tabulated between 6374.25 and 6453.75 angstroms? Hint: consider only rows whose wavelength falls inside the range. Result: 4.095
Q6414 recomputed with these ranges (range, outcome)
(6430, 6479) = 4.122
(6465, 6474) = 4.302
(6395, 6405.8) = 4.41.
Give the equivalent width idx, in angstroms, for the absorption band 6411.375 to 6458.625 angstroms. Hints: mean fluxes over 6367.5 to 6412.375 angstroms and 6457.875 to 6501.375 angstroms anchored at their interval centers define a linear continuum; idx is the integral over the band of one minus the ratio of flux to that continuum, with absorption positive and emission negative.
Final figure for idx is 1.6 angstroms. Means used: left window 4.35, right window 4.37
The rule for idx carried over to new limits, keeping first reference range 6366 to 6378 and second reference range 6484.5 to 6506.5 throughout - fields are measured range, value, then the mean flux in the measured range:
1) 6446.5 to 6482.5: -0.3 angstroms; 4.37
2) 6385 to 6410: -0.6 angstroms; 4.43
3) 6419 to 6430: 0.2 angstroms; 4.24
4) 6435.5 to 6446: 0.5 angstroms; 4.14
